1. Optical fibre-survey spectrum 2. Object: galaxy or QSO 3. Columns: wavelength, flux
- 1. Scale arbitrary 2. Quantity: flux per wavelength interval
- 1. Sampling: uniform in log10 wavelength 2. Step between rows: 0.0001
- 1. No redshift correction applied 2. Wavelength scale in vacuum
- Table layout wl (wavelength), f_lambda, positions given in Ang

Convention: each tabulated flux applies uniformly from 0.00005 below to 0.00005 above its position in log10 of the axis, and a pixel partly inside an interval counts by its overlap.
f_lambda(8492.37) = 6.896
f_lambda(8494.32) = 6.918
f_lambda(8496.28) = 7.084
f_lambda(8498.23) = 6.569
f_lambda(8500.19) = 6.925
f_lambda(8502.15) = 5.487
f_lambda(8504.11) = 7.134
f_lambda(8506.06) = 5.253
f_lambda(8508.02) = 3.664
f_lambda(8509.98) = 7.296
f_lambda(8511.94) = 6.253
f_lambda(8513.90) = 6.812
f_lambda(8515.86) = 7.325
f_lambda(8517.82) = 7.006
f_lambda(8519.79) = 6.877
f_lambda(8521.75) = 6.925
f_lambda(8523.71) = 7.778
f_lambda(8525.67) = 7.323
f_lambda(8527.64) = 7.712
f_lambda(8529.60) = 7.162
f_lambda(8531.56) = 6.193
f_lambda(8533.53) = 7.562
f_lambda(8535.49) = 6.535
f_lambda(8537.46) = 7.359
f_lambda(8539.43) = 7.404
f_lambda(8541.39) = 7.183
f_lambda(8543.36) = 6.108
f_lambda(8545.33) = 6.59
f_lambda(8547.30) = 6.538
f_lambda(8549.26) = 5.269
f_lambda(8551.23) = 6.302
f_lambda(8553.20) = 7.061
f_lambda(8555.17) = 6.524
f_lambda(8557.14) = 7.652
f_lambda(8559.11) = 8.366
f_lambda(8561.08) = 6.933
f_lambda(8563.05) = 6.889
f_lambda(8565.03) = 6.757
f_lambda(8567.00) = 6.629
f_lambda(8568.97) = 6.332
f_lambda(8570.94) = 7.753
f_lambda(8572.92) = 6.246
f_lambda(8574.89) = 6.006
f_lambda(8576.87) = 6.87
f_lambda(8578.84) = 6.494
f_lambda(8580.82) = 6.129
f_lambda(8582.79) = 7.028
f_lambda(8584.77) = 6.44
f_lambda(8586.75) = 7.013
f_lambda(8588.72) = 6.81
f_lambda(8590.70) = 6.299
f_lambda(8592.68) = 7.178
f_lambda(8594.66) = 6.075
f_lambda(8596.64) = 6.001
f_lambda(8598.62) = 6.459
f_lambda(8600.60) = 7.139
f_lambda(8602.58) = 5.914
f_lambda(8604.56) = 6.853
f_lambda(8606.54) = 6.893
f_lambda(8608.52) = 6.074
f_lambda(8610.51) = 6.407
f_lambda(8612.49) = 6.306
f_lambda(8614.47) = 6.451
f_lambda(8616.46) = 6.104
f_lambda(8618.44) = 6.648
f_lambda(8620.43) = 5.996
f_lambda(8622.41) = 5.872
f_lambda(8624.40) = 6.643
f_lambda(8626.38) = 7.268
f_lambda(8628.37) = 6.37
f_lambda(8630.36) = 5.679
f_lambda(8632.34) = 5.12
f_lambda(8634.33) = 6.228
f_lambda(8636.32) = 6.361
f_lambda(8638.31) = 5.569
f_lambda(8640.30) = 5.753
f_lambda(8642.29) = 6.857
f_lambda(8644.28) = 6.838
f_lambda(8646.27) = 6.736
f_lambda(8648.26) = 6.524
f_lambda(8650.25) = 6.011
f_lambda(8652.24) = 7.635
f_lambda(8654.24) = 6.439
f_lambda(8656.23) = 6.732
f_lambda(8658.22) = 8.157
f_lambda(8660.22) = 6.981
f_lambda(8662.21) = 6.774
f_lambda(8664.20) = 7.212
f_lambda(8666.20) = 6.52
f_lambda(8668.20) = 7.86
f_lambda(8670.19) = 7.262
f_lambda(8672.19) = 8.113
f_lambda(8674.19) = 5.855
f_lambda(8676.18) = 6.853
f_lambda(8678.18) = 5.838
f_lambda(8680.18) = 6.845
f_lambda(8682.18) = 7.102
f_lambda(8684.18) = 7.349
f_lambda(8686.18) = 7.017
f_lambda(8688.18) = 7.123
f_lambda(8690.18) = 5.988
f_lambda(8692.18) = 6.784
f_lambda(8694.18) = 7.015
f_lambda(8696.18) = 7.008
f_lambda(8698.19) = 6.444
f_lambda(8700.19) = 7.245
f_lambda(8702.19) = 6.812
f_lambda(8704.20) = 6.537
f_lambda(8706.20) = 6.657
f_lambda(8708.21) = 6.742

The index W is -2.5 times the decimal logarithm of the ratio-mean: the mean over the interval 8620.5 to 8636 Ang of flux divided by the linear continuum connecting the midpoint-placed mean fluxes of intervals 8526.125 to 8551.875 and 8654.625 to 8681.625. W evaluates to 0.13 mag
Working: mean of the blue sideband 6.78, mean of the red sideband 6.99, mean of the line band 6.17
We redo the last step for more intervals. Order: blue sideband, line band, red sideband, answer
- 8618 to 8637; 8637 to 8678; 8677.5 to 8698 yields -0.050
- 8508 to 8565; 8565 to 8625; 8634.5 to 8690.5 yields 0.057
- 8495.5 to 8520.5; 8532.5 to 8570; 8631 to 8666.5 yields -0.060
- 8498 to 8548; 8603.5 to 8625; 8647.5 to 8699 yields 0.075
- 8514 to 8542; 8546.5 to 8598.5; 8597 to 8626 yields 0.014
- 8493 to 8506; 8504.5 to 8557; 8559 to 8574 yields 0.004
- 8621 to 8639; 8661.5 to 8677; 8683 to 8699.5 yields -0.075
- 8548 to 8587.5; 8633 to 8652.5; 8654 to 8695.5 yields 0.083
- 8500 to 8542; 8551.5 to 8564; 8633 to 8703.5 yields -0.064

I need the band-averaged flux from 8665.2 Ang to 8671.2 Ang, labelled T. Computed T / 7.21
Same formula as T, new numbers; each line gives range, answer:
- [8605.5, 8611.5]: 6.46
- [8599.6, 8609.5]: 6.58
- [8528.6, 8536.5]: 6.87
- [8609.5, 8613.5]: 6.35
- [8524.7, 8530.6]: 7.4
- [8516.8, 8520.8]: 6.94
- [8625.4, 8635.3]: 6.13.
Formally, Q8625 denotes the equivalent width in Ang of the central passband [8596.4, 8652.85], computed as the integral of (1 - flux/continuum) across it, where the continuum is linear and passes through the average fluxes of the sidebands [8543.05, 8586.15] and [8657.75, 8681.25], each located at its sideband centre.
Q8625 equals 4.1 Ang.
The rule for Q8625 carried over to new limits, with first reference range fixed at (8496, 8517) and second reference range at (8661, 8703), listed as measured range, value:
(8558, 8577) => -1.0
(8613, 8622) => 0.6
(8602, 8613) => 0.4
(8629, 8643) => 1.7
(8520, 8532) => -1.5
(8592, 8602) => 0.2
